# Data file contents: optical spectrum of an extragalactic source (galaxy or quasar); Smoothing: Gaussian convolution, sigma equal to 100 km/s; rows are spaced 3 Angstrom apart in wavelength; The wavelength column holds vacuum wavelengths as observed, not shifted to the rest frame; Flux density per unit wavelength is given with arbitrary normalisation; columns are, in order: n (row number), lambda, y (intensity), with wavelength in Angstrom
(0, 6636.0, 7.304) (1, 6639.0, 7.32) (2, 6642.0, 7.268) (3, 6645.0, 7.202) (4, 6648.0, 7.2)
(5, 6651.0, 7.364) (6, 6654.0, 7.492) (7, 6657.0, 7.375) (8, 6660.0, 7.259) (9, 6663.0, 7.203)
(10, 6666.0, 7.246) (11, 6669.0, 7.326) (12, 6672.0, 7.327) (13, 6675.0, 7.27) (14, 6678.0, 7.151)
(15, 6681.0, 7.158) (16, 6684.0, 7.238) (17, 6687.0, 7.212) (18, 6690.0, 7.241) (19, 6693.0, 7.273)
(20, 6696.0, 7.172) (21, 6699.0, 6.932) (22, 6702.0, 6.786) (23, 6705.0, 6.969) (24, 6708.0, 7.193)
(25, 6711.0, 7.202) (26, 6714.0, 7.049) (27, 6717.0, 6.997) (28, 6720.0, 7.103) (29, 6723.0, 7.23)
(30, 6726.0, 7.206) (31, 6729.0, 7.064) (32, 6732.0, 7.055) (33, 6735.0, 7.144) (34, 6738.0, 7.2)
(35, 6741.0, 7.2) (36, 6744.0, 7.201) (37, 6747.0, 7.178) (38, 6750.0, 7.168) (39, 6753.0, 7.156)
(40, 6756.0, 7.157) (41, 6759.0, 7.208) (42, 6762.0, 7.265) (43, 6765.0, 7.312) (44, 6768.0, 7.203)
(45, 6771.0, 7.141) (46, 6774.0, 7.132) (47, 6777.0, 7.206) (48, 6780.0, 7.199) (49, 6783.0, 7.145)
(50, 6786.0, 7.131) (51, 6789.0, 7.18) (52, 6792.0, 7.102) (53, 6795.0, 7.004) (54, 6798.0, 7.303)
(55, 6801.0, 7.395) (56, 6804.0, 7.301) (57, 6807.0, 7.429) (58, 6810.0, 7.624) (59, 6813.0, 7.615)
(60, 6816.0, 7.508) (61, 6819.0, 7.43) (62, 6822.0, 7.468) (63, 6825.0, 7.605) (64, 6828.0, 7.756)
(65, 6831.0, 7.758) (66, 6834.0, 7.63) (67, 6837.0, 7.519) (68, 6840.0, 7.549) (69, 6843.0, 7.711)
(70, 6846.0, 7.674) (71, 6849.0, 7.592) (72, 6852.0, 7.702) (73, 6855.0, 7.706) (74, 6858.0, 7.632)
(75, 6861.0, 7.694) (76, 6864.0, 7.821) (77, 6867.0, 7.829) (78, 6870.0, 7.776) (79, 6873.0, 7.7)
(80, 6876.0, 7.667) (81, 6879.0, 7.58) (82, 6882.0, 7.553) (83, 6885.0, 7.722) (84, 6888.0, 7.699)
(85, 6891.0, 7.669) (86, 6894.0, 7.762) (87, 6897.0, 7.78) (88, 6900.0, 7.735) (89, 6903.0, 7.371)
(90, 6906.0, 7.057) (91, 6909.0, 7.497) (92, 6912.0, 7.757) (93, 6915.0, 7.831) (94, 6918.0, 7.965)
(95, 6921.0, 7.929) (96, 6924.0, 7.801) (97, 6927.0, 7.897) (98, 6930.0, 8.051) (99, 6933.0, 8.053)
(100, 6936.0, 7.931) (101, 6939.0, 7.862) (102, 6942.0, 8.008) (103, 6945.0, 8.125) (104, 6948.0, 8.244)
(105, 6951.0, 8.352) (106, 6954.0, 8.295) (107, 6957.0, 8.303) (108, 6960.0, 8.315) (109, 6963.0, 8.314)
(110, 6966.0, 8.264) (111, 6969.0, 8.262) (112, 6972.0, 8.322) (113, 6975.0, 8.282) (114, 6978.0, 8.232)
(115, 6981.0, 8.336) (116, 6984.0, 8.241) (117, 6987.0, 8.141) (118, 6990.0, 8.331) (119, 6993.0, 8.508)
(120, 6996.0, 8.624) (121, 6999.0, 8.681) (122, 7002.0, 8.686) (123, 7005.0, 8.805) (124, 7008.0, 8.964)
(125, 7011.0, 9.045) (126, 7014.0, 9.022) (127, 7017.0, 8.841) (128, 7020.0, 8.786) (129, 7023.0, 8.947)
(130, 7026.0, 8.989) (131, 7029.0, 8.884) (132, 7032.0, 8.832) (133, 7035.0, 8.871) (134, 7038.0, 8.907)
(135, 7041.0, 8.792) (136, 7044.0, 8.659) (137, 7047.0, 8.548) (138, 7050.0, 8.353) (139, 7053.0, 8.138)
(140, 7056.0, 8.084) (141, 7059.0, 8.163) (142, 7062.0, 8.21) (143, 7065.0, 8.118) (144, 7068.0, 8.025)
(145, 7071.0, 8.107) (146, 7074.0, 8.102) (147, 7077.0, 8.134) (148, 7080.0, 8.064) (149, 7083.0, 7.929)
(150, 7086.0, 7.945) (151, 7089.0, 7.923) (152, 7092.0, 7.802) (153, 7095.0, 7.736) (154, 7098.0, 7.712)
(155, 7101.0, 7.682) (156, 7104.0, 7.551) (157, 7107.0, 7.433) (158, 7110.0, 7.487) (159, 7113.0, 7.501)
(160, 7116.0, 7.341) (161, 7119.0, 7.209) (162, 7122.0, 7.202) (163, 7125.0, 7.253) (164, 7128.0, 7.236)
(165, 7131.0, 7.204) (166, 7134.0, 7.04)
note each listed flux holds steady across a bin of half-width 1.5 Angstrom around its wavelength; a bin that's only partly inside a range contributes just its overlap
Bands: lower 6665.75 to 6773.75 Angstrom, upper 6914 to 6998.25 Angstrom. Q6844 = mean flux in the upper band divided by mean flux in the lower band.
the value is 1.14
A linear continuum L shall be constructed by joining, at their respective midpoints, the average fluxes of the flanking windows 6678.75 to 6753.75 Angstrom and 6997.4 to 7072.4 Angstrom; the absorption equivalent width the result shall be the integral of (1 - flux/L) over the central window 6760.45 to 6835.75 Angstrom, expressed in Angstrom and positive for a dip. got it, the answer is 1.6 Angstrom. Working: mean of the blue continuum 7.13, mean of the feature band 7.35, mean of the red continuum 8.62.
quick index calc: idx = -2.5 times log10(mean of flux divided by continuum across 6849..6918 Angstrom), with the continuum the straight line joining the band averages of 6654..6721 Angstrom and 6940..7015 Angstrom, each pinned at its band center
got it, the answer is 0.048 mag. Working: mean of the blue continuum 7.18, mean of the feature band 7.67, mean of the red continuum 8.42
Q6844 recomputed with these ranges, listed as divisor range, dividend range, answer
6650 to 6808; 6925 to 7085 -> 1.17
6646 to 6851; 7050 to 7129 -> 1.07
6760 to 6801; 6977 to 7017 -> 1.20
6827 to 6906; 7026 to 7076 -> 1.10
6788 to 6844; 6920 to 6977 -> 1.09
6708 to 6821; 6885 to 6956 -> 1.09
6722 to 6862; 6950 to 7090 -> 1.15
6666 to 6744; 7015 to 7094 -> 1.17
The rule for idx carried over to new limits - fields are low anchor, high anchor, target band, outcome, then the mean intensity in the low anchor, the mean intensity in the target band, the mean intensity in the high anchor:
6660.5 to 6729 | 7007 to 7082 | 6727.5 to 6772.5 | 0.030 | 7.16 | 7.18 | 8.54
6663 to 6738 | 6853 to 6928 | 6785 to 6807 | 0.030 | 7.15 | 7.22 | 7.7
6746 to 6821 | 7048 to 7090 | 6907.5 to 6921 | -0.019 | 7.26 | 7.78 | 8.1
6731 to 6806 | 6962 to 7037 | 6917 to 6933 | 0.029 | 7.19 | 7.94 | 8.61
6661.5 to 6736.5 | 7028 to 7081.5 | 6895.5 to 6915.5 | 0.043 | 7.15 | 7.56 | 8.38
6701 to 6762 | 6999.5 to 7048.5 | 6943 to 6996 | 0.030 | 7.13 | 8.29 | 8.85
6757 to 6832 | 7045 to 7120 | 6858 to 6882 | -0.032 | 7.33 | 7.71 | 7.9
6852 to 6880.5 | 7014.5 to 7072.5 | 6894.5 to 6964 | 0.011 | 7.71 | 7.93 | 8.55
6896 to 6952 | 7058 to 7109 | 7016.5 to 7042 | -0.127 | 7.85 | 8.87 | 7.91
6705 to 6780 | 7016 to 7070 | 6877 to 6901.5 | 0.022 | 7.16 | 7.69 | 8.56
